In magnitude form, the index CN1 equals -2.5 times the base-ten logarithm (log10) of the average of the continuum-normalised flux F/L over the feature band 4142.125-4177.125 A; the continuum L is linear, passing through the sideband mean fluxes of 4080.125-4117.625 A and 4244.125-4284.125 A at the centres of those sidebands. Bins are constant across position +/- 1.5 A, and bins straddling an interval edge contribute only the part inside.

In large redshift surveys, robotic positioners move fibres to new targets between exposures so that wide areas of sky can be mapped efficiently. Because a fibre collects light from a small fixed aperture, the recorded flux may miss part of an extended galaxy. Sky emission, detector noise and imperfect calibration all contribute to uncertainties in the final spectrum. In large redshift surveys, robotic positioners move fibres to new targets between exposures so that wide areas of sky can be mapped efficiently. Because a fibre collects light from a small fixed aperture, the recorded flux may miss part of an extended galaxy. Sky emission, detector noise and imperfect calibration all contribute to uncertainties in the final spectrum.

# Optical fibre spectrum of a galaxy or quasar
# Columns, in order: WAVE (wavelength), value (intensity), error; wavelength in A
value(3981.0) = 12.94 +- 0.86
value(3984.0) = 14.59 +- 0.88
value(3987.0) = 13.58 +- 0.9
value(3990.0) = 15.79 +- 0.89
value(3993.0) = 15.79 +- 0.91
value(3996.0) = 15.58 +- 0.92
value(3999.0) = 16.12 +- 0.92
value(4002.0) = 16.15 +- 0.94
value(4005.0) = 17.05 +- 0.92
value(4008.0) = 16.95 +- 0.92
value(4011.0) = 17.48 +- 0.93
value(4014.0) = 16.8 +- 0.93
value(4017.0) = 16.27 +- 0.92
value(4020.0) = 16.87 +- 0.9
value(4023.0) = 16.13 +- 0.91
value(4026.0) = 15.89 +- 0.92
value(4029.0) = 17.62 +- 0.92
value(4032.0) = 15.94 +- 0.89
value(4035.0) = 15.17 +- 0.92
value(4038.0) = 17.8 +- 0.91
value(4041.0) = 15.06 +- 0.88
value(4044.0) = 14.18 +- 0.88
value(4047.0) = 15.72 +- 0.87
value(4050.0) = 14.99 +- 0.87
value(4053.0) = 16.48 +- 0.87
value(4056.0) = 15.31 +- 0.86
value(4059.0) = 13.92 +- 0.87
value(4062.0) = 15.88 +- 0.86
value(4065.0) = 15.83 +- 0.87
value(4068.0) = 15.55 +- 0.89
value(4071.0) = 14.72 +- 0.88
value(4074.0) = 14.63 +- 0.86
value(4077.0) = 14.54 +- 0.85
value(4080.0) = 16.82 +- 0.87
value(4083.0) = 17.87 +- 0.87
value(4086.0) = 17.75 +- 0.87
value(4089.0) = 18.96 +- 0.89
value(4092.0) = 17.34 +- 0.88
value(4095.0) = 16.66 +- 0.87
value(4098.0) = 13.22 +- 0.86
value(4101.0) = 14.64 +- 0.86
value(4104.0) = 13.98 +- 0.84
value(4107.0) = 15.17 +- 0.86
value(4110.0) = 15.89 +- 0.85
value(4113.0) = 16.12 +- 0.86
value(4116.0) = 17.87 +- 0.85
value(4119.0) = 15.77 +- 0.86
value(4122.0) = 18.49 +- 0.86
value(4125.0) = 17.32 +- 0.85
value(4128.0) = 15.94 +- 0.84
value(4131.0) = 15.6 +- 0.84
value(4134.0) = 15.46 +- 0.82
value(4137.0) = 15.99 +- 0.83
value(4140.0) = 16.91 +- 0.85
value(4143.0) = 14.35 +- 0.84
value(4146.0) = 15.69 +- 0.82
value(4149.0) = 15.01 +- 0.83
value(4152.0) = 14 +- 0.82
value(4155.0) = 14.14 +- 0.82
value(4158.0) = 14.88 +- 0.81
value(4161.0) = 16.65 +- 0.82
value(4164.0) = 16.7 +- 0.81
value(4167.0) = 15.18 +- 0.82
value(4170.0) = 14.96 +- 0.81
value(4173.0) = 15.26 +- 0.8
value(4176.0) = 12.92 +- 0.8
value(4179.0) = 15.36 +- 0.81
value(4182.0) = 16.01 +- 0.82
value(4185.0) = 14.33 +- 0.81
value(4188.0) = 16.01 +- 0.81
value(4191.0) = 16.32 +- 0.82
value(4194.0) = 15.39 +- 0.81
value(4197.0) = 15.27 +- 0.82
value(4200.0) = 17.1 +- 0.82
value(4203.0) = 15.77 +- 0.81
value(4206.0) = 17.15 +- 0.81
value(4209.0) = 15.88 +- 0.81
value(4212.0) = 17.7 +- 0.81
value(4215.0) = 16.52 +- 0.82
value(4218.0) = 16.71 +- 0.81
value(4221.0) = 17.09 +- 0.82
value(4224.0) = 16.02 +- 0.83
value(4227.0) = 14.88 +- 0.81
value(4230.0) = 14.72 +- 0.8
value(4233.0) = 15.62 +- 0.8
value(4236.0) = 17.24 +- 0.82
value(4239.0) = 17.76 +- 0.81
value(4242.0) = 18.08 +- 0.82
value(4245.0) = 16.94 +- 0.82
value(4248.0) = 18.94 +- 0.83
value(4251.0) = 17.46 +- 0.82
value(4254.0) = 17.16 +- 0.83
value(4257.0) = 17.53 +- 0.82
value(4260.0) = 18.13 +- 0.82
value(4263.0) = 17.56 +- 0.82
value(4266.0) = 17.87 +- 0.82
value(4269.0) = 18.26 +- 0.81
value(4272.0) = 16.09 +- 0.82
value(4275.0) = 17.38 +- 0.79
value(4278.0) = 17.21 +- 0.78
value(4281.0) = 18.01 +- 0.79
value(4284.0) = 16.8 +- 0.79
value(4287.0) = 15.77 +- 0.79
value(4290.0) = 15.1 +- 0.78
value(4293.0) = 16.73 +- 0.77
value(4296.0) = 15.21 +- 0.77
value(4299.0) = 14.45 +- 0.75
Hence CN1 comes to 0.12 mag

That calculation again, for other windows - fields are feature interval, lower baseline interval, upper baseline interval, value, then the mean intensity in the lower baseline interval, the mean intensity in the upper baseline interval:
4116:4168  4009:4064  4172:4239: 0.01 mag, 16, 15.9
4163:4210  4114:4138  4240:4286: 0.09 mag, 16.6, 17.5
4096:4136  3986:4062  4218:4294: 0.04 mag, 16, 17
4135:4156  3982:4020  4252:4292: 0.10 mag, 16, 17.1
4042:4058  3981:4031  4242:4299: 0.07 mag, 16.1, 17.1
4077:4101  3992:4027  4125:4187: -0.05 mag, 16.4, 15.3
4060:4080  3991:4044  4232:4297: 0.08 mag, 16.3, 17.2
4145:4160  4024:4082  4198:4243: 0.10 mag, 15.6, 16.5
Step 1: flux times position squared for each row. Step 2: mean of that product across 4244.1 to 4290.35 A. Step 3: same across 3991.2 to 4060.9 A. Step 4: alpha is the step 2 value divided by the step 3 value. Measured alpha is 1.21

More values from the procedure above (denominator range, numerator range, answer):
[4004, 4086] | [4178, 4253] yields 1.12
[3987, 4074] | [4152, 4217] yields 1.06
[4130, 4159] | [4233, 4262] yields 1.22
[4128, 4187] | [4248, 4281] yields 1.21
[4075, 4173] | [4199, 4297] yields 1.12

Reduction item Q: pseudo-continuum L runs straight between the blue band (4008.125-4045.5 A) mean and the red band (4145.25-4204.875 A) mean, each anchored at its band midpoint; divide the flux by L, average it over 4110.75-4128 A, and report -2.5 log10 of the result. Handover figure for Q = -0.08 mag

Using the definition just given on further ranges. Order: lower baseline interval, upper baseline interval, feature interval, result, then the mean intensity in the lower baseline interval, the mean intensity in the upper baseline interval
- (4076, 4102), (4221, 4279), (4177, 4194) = 0.09 mag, 16.5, 17.1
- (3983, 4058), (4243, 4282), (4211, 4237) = 0.07 mag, 16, 17.6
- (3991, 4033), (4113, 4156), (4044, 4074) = 0.07 mag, 16.5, 15.9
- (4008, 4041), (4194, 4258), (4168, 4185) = 0.12 mag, 16.5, 16.7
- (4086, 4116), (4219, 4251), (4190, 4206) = 0.03 mag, 16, 16.8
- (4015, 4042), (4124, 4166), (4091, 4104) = 0.05 mag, 16.3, 15.6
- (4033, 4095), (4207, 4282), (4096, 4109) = 0.13 mag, 15.9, 17.1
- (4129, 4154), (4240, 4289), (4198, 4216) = -0.01 mag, 15.4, 17.4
